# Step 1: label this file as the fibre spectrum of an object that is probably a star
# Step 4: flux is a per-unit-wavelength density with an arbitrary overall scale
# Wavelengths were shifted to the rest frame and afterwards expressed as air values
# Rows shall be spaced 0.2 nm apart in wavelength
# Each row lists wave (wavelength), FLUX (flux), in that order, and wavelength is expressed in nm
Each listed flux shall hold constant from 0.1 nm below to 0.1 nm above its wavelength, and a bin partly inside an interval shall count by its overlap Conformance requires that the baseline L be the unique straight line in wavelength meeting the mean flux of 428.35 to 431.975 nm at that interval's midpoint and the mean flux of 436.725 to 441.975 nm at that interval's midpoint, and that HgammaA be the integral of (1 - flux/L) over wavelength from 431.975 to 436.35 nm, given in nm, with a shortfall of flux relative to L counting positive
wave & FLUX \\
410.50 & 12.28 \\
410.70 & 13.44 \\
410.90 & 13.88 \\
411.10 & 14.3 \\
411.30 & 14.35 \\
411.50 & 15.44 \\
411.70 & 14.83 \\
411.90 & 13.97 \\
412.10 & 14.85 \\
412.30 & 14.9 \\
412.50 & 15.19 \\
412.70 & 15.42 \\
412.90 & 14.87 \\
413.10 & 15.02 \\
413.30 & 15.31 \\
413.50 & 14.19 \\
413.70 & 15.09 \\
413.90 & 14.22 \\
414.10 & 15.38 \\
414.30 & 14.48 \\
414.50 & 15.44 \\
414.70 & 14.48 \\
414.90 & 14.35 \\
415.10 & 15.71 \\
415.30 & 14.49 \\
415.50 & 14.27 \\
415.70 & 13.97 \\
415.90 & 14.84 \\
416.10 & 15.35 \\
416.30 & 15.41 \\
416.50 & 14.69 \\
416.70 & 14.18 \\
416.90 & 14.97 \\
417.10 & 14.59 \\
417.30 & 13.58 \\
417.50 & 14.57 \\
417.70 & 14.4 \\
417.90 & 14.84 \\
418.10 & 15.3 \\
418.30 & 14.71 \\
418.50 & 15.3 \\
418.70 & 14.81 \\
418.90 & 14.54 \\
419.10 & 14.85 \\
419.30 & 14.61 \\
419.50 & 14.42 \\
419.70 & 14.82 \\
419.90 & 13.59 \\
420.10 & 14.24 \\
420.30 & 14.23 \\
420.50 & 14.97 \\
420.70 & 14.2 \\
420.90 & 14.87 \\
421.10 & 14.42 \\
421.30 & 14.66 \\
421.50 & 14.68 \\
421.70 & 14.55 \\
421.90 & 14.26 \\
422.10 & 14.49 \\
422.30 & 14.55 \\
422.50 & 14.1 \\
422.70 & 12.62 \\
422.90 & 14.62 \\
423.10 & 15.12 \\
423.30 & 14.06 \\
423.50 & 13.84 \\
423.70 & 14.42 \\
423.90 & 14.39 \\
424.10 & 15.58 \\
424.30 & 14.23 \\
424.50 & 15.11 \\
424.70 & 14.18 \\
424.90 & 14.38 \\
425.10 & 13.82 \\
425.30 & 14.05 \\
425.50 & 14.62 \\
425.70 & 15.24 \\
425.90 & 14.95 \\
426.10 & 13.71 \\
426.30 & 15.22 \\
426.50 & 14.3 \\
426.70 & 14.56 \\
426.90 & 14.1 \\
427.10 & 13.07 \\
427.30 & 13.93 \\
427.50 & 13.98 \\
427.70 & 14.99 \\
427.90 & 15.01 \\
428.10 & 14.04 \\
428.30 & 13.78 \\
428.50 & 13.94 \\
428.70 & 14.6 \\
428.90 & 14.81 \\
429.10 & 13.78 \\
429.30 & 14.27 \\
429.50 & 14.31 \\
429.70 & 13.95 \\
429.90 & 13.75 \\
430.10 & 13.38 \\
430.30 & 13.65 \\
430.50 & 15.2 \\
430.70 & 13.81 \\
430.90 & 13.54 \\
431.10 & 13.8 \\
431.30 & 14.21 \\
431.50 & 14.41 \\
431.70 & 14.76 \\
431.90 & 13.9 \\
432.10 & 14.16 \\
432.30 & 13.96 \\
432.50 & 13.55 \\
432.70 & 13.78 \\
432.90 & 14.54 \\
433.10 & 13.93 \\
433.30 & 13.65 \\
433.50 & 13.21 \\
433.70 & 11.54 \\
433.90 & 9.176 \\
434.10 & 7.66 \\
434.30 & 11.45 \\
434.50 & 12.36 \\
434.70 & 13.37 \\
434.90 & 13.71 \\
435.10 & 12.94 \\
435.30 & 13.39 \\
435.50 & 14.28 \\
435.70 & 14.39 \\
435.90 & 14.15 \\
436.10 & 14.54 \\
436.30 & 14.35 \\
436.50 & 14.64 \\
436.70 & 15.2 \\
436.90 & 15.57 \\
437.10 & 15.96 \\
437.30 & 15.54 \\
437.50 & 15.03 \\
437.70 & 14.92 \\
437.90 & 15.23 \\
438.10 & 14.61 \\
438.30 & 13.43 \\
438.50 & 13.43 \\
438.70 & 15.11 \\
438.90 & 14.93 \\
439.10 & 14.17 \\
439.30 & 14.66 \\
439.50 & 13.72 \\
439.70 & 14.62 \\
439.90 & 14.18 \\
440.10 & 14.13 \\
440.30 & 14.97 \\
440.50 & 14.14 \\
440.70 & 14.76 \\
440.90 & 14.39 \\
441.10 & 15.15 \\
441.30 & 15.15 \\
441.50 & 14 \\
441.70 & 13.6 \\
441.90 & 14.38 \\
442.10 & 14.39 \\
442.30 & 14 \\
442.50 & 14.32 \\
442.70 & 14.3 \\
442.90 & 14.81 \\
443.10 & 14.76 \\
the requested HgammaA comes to 0.381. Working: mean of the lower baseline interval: 14.1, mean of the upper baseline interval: 14.6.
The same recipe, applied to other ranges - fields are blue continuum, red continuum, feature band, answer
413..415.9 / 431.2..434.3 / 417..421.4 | -0.082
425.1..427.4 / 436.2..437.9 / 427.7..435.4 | 0.623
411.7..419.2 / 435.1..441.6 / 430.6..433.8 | 0.180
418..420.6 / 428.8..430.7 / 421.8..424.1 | 0.028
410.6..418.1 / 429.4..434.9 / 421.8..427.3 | -0.179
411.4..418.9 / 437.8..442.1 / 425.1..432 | 0.175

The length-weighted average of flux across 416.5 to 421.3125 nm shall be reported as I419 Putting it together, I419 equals 14.6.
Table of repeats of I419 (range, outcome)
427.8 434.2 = 13.6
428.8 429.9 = 14.2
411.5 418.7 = 14.8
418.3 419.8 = 14.8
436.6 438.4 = 15.1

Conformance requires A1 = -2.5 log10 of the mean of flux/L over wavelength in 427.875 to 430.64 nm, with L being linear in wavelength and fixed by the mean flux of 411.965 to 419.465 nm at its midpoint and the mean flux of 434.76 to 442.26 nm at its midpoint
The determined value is 0.03 mag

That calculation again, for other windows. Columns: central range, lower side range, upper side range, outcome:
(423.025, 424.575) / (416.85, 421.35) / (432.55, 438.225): -0.02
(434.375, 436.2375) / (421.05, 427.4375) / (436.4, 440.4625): 0.07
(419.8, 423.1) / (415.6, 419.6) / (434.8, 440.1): 0.02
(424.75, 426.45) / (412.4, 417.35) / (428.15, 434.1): -0.03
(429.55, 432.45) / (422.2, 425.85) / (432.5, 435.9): -0.06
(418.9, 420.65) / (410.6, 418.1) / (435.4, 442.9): 0.01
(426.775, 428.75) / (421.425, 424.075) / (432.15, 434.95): -0.05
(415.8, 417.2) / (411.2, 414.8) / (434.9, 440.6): 0.00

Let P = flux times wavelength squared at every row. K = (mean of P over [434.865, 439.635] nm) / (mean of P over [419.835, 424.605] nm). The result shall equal 1.1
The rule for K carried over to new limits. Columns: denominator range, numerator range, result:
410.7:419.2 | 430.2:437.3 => 1.01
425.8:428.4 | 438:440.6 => 1.06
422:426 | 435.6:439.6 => 1.08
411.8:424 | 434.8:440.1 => 1.09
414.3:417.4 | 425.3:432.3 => 1.03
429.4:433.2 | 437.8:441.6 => 1.07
